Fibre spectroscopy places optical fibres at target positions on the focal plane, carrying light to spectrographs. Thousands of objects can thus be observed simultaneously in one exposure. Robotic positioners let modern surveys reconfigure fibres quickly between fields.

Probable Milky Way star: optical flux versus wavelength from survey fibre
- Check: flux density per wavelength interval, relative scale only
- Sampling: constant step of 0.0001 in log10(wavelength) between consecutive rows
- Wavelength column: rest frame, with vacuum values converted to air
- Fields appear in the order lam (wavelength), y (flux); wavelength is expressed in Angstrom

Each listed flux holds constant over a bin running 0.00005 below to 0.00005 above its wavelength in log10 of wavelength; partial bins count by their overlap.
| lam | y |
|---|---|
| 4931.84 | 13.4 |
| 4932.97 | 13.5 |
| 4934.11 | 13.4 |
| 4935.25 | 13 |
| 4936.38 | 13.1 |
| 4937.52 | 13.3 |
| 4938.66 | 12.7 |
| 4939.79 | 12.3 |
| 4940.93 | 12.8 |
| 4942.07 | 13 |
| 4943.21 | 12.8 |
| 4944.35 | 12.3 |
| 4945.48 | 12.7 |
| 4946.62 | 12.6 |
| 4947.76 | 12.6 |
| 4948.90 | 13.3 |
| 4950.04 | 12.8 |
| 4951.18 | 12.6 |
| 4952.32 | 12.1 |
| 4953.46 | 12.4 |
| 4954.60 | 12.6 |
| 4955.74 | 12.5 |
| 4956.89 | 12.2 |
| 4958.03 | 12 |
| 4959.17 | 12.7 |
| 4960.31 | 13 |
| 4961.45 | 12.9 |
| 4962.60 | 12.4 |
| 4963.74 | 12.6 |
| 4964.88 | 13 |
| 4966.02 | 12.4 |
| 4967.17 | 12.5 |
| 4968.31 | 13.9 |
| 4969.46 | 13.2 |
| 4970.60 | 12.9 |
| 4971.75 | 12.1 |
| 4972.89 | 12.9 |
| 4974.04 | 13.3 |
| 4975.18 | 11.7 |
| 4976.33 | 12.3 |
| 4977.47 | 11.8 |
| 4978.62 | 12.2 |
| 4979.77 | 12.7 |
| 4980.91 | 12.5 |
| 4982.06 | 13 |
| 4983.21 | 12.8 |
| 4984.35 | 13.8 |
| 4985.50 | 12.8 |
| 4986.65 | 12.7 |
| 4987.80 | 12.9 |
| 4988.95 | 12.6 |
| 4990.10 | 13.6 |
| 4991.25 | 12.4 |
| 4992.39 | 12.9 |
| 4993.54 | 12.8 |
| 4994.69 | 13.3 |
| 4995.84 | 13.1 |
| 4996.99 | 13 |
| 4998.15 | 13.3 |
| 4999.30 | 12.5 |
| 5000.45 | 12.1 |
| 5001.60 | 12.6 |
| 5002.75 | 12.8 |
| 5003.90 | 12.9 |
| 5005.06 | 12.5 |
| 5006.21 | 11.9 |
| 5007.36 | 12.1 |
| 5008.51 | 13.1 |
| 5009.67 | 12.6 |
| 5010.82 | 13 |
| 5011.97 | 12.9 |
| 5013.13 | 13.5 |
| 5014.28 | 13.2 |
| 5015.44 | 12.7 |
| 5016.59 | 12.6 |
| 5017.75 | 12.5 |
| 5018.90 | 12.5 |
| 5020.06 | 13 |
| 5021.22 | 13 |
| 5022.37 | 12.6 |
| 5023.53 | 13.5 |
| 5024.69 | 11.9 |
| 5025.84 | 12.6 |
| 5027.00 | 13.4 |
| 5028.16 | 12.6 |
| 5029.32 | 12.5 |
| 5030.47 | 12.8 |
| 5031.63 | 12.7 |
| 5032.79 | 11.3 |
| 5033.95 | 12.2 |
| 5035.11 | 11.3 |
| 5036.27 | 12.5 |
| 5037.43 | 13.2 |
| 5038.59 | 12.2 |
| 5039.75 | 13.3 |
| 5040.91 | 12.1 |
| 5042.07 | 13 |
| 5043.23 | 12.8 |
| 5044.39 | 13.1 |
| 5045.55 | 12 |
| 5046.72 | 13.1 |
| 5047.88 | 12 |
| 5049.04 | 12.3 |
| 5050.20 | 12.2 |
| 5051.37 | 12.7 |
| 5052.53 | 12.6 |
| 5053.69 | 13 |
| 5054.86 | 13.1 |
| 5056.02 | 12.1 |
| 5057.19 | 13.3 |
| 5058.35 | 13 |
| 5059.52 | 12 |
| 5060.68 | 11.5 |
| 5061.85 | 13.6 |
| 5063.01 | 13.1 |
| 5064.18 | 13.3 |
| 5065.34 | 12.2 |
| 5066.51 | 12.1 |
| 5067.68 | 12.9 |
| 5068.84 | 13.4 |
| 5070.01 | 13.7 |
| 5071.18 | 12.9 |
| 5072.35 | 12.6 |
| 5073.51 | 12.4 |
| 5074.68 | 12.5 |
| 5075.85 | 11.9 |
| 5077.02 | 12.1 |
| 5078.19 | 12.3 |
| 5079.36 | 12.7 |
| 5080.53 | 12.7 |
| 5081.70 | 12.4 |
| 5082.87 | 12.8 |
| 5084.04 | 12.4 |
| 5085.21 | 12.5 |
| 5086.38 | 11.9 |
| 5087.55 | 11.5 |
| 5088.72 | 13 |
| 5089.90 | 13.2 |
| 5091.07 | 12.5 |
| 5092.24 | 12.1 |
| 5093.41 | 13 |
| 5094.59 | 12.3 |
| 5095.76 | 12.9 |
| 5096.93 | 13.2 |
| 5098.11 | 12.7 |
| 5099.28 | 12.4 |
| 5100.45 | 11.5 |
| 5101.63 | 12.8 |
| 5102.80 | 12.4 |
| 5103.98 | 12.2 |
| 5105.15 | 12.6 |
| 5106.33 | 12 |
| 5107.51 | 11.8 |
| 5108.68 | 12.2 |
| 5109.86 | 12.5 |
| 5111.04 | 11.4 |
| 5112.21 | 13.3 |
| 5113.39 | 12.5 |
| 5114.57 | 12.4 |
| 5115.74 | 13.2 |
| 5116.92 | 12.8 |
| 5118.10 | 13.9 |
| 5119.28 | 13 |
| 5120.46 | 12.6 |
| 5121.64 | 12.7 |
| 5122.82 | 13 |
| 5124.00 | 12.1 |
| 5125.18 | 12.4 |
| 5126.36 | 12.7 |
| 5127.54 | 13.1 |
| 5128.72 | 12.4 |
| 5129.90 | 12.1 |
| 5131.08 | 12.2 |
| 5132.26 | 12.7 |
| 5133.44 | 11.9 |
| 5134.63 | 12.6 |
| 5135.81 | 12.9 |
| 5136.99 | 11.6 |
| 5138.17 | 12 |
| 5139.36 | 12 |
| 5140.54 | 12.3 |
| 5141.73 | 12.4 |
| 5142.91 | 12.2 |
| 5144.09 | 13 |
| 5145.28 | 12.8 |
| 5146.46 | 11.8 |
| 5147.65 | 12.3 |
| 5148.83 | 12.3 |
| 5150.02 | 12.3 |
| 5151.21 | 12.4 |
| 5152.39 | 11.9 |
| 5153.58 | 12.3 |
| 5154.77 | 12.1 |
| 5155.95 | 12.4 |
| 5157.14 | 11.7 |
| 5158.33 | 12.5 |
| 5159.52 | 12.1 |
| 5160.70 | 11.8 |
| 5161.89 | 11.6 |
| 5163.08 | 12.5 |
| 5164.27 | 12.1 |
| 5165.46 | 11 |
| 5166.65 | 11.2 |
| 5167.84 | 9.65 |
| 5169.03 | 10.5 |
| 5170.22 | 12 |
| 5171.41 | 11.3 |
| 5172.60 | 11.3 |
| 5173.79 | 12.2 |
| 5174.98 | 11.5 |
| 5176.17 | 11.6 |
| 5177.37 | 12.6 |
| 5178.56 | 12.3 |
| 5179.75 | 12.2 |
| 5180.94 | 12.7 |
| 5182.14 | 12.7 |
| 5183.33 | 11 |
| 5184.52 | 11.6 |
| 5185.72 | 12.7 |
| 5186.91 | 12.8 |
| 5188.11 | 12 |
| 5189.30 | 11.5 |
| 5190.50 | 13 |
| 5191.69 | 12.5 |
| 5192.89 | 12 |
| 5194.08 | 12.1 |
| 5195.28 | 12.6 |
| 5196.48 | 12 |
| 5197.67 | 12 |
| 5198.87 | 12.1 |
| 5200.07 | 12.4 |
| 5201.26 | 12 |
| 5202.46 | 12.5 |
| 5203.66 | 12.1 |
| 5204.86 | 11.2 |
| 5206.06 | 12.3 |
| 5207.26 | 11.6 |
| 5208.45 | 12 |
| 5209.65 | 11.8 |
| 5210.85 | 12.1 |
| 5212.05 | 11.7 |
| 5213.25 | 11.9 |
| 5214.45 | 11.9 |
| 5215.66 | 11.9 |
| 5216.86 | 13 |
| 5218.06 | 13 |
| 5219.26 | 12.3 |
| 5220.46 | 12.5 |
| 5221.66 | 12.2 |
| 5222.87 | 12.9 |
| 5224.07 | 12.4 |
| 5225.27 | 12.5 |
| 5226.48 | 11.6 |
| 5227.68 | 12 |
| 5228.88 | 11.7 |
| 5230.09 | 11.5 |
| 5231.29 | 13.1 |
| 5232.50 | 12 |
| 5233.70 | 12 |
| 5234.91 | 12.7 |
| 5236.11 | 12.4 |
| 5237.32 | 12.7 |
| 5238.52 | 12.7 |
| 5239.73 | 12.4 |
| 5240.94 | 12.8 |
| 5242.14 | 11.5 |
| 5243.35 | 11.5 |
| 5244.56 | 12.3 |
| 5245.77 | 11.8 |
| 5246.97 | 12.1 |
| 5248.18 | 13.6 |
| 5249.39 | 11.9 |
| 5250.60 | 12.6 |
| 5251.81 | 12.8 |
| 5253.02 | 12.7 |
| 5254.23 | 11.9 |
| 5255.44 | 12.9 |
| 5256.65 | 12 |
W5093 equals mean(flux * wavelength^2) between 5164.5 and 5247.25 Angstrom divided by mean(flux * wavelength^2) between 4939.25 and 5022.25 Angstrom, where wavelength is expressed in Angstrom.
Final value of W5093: 1.04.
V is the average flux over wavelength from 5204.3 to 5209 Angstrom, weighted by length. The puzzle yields 11.8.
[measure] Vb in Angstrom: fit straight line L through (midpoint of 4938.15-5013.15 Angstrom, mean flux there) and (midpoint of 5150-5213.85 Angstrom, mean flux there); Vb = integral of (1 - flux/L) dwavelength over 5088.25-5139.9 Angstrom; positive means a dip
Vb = -1.3 Angstrom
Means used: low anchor 12.7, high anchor 12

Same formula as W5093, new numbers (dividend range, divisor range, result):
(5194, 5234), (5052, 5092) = 1.02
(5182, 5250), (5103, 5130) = 1.01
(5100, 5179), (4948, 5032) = 1.02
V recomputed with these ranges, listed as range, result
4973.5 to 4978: 12.3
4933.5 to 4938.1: 13.2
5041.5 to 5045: 13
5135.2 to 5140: 12.1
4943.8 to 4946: 12.5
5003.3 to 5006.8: 12.4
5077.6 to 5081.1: 12.6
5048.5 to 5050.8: 12.2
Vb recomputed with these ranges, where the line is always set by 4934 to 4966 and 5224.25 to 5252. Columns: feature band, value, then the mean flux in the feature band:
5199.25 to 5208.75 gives 0.2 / 12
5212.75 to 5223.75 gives -0.1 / 12.4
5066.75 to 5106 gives -0.2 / 12.5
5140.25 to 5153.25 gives 0.1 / 12.3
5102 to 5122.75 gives -0.2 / 12.6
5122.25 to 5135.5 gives -0.1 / 12.5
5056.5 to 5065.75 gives -0.2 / 12.8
